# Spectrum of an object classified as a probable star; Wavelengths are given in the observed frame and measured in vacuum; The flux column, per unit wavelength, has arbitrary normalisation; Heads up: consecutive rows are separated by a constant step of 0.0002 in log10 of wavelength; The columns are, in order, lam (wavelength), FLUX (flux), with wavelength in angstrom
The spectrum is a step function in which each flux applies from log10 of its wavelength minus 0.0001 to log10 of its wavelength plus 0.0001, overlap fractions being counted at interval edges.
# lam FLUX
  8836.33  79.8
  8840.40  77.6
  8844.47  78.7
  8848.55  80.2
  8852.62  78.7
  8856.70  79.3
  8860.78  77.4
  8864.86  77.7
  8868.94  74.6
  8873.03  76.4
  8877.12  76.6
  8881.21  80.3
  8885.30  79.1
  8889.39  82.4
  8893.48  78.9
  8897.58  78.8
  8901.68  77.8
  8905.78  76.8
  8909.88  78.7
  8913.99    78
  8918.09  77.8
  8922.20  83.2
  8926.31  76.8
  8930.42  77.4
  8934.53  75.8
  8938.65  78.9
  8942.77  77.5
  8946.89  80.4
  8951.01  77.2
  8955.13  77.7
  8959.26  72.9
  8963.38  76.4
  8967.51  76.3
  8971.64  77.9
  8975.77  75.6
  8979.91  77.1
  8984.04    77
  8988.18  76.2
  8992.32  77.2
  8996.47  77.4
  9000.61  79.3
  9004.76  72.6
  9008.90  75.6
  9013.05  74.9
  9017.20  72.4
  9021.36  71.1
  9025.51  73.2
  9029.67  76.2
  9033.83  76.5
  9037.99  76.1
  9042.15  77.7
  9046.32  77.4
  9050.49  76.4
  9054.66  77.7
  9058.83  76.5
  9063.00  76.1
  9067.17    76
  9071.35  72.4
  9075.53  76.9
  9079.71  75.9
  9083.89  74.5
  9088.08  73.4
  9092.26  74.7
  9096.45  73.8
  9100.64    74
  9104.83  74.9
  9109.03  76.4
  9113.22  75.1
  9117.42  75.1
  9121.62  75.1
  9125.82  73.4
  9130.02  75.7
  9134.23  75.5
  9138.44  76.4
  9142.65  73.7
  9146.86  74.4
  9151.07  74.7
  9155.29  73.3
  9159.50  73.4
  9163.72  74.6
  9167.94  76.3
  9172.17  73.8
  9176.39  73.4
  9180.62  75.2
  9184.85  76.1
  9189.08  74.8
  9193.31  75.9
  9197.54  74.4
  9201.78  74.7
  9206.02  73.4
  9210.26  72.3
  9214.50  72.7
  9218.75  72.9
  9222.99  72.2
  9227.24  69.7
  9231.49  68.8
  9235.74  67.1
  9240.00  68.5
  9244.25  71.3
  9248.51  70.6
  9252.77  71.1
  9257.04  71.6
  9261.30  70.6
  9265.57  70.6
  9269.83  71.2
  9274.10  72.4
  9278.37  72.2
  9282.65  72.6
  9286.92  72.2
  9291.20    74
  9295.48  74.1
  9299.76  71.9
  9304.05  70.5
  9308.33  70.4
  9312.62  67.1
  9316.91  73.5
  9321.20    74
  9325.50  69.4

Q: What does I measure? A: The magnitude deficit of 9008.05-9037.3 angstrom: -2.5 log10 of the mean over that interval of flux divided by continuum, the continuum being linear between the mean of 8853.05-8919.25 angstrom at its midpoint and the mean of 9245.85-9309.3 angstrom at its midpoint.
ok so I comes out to 0.02 mag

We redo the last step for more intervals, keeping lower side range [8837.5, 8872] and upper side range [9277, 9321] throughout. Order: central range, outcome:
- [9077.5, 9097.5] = 0.005 mag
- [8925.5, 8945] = -0.006 mag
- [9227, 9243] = 0.065 mag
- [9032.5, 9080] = -0.015 mag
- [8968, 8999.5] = -0.010 mag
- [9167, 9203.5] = -0.021 mag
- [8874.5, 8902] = -0.022 mag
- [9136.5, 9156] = -0.008 mag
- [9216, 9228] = 0.017 mag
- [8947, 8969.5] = 0.002 mag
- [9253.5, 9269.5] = 0.022 mag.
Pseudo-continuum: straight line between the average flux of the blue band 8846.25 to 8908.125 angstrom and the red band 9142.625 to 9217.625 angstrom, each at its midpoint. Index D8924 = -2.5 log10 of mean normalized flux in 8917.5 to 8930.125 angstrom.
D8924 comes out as -0.02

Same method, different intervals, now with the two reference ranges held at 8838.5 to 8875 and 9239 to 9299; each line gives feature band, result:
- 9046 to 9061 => -0.03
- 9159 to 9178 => -0.02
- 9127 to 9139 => -0.03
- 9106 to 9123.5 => -0.02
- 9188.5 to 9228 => -0.01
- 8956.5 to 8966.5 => 0.02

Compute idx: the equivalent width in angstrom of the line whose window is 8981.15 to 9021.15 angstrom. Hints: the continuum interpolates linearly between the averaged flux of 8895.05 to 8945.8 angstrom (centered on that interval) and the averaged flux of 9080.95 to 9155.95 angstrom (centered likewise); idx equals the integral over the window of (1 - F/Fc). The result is 0.6 angstrom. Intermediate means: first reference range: 78.2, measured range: 75.6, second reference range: 74.7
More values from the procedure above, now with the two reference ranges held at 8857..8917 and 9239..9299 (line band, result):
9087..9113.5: 0.0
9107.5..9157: -0.6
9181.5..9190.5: -0.3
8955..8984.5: 0.2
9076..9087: -0.1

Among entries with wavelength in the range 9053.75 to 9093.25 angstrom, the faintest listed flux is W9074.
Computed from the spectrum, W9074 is 72.4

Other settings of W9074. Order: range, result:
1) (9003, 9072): 71.1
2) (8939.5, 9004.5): 72.9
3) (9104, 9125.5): 74.9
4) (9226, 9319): 67.1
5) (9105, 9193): 73.3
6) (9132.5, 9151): 73.7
